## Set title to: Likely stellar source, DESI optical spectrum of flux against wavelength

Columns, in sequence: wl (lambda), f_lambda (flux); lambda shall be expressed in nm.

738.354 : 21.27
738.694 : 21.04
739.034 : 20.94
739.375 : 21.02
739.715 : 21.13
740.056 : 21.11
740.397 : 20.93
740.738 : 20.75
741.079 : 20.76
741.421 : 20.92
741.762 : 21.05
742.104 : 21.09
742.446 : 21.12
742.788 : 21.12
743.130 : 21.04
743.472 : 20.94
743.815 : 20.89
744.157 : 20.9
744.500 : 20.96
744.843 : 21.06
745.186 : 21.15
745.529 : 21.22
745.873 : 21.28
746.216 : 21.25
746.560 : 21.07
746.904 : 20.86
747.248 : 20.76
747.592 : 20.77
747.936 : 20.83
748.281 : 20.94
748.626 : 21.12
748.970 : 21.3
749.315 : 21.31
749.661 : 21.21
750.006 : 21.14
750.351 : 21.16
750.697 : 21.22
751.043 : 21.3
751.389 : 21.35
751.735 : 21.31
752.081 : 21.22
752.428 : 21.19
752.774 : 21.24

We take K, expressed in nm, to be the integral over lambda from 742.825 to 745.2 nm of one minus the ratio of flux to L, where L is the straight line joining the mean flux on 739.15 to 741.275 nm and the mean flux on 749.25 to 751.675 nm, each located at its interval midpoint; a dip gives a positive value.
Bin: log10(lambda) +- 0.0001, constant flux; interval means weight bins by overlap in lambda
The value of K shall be 0.007 nm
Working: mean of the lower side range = 20.9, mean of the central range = 21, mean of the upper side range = 21.2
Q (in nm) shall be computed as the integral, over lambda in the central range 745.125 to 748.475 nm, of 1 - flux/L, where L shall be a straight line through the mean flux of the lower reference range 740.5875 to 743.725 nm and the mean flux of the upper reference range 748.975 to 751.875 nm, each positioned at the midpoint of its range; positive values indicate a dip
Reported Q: 0.019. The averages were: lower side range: 21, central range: 21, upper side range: 21.2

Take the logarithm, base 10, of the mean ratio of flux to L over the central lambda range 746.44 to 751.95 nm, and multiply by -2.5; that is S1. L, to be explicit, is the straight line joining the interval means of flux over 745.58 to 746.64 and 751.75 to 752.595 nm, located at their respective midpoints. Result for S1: 0.01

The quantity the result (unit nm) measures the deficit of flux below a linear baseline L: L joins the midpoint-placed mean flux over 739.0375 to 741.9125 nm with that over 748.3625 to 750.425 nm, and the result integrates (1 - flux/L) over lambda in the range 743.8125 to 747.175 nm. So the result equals 0.00 nm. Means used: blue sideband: 21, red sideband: 21.2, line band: 21.1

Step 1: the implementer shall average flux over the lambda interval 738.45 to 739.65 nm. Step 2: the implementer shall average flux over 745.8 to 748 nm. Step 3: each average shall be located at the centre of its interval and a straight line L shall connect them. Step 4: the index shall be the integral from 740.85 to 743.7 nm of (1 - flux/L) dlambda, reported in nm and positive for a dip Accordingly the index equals 0.002 nm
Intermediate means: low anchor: 21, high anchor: 21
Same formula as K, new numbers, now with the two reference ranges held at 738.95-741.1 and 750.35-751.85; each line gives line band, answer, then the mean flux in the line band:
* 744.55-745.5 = 0.00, 21.1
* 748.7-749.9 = 0.00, 21.3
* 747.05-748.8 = 0.02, 20.9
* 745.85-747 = 0.00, 21.1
